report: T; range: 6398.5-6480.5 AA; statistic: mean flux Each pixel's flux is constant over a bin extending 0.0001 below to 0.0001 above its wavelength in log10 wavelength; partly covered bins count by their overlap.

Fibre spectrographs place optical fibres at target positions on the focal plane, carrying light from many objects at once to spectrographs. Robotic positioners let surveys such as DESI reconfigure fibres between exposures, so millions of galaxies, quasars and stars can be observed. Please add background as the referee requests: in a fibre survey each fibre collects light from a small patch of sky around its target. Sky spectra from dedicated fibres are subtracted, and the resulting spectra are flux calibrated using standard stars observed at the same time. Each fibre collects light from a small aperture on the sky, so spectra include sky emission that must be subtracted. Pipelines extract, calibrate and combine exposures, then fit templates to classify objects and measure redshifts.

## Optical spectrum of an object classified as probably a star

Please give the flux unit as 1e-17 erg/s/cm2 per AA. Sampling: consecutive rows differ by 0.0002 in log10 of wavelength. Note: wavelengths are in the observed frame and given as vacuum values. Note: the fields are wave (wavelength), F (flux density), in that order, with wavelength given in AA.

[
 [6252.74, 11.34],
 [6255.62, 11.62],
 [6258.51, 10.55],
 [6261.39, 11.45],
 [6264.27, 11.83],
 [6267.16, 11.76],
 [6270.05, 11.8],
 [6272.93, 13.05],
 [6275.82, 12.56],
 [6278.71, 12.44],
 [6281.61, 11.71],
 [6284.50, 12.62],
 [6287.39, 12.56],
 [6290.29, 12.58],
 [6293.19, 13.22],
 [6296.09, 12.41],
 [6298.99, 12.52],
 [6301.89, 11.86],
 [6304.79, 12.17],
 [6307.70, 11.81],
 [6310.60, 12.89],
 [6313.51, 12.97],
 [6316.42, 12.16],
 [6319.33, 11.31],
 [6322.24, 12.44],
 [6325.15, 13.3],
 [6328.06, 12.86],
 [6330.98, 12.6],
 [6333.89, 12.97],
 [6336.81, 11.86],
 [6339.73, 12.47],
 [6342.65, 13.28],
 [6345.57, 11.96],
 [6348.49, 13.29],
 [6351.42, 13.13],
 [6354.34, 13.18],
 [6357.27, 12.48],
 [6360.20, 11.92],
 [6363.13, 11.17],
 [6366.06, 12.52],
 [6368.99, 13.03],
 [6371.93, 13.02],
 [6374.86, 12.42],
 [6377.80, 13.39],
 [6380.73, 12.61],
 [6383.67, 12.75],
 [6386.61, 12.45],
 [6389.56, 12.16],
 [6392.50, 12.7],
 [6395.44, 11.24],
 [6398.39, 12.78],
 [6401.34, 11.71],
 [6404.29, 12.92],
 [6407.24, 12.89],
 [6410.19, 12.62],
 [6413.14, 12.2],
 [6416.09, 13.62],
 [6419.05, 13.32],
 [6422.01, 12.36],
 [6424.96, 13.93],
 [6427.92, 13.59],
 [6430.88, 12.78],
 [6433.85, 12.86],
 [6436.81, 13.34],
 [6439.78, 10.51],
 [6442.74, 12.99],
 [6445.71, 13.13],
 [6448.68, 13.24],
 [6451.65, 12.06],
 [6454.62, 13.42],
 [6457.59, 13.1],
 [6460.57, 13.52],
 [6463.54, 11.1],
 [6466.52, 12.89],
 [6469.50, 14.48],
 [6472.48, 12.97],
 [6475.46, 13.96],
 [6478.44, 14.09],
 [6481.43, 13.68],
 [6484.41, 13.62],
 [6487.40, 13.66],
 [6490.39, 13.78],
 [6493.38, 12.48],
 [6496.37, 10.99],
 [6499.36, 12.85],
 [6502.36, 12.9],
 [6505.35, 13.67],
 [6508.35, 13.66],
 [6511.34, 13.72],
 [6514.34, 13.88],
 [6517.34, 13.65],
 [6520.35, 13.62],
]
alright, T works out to 13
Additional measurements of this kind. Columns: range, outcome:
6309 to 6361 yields 12.6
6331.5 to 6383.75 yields 12.6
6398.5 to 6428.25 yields 12.9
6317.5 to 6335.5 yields 12.6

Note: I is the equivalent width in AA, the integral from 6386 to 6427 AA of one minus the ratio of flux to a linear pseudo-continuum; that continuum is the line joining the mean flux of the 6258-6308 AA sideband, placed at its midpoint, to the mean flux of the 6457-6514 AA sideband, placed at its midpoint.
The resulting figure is 0.6 AA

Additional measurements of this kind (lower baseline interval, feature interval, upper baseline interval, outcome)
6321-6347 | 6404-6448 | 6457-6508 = 0.3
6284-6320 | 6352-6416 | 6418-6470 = 0.8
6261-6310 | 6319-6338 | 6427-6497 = -0.1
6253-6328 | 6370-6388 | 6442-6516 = -0.1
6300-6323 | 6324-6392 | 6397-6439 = -0.8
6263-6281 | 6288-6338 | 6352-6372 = -0.6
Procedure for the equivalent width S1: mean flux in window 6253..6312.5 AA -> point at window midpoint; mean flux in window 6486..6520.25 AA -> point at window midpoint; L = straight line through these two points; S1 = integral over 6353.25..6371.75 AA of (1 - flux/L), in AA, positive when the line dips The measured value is 0.2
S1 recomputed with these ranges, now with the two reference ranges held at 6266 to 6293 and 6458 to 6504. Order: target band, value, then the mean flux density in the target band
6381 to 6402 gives 0.8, 12.3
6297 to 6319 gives 0.4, 12.3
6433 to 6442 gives 0.5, 12.3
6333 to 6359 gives -0.2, 12.7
